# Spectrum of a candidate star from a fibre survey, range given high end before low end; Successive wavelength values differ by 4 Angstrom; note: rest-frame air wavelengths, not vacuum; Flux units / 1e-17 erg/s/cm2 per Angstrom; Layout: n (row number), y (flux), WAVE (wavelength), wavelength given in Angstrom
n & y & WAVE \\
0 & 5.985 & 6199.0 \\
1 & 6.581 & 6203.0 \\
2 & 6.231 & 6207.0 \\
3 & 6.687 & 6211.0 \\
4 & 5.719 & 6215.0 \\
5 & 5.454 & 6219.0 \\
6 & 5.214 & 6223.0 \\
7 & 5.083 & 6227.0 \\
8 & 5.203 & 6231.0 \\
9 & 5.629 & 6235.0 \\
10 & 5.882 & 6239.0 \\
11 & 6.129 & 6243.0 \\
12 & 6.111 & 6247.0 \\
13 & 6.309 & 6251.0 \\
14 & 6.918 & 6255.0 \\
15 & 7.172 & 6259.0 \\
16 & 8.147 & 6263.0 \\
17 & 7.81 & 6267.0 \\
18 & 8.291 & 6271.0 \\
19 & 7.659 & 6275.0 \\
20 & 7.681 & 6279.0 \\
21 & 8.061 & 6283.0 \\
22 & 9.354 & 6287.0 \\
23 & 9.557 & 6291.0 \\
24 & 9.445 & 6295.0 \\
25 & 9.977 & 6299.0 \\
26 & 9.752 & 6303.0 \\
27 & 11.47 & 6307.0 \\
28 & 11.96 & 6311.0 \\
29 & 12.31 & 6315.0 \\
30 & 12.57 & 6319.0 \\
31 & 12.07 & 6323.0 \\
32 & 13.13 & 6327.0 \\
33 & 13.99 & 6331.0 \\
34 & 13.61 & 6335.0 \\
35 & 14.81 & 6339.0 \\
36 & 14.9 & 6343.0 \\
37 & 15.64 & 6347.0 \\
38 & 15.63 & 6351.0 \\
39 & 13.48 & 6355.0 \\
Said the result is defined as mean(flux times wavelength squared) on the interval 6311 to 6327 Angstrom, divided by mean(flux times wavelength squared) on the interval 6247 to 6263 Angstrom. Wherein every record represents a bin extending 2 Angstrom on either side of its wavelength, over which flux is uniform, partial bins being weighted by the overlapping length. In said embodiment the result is 1.83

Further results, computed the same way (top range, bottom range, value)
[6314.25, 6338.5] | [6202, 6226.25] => 2.30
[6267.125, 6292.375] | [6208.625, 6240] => 1.52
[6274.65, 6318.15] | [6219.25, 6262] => 1.68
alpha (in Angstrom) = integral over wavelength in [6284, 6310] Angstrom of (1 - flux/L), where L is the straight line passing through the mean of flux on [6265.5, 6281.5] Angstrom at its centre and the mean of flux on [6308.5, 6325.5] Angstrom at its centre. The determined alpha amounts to 0.74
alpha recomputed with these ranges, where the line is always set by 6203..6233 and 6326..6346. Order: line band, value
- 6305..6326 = 1.01 Angstrom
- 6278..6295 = 2.96 Angstrom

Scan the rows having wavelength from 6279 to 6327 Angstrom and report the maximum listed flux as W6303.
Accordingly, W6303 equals 13.13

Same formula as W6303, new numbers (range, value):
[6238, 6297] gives 9.557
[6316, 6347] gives 15.64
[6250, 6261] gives 7.172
